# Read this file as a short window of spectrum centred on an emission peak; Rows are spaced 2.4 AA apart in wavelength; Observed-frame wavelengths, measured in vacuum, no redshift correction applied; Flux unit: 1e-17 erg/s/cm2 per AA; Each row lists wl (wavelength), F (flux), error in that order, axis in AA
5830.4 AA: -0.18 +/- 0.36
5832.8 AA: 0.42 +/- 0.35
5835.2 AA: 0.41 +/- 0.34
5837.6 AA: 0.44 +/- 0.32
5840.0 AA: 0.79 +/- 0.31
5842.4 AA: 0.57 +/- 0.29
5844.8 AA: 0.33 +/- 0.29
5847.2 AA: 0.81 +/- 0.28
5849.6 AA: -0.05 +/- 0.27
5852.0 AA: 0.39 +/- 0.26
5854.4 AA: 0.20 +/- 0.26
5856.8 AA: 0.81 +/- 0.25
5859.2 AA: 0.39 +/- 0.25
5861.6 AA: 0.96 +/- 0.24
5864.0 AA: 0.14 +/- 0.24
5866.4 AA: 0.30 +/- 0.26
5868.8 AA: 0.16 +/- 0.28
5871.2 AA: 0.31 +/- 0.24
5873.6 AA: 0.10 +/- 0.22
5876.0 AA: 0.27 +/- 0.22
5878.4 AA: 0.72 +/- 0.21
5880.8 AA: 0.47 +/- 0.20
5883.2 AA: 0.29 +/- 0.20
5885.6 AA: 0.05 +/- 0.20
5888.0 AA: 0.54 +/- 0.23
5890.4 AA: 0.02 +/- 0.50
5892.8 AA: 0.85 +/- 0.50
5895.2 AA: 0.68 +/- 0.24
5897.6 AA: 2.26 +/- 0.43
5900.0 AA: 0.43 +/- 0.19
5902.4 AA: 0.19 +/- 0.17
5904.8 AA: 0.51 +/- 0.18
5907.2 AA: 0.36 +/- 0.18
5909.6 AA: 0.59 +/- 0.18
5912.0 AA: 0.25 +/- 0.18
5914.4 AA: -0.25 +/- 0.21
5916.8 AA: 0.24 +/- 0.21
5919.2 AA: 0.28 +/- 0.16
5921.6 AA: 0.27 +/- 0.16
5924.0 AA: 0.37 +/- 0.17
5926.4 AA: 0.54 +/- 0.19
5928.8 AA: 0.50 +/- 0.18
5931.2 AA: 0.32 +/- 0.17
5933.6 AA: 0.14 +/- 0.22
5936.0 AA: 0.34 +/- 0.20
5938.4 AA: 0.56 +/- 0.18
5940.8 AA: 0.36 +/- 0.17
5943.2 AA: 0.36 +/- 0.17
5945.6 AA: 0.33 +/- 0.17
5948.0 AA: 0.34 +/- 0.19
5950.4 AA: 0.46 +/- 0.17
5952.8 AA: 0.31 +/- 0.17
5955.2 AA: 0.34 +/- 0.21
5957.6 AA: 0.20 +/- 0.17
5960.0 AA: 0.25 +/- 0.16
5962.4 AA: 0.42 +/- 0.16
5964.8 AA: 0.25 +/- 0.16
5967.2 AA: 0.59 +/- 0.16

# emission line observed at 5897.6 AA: Hbeta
